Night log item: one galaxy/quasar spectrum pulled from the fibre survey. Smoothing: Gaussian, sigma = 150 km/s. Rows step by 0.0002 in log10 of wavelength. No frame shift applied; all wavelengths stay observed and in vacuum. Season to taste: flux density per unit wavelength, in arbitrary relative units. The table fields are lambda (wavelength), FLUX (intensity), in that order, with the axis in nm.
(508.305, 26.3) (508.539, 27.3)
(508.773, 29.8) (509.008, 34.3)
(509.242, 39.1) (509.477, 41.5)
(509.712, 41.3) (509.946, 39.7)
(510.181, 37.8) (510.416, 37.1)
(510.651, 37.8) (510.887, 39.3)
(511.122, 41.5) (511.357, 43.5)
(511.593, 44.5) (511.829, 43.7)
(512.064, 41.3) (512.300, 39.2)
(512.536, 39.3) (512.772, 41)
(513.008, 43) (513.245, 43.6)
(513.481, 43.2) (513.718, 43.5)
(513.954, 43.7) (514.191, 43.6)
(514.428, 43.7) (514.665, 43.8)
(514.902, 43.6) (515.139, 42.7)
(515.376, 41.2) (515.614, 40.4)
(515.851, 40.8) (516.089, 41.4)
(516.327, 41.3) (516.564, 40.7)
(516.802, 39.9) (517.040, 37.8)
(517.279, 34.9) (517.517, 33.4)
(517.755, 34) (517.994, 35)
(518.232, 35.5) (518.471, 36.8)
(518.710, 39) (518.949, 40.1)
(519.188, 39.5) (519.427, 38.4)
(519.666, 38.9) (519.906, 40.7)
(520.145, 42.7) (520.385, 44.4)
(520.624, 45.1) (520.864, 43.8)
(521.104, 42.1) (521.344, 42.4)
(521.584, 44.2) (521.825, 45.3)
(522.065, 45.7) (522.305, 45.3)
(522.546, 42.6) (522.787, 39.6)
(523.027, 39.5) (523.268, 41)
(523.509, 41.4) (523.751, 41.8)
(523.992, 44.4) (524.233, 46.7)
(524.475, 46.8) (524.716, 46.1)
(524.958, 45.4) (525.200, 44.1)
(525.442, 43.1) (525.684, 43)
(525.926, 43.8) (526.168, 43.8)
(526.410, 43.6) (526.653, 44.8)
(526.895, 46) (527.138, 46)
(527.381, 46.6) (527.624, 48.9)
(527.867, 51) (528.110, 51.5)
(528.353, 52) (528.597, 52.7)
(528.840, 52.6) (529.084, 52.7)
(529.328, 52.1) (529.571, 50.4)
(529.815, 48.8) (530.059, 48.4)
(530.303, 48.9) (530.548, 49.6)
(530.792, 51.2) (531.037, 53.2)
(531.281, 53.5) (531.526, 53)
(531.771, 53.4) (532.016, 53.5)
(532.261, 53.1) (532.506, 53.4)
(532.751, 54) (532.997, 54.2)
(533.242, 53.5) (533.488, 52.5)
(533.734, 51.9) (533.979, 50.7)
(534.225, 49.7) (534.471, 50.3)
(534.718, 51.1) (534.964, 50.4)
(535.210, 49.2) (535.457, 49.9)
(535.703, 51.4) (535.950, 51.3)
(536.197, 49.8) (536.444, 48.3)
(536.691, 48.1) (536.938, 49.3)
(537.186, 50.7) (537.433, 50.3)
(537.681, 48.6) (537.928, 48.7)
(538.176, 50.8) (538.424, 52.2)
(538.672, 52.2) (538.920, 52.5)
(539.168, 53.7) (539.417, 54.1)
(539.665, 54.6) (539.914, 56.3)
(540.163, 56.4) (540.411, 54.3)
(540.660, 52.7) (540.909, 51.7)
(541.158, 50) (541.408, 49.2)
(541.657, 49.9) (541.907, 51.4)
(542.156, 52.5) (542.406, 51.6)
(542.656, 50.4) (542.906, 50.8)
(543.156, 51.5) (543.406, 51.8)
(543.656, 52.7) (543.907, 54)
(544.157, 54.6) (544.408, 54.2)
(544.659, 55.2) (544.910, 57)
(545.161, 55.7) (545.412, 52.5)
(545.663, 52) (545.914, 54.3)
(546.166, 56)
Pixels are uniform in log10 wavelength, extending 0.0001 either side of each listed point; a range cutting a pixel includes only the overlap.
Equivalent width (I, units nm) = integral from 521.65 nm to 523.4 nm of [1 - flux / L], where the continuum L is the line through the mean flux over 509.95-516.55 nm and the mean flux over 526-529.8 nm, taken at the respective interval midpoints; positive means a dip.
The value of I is 0.13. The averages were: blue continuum 41.6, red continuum 48.9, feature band 42.8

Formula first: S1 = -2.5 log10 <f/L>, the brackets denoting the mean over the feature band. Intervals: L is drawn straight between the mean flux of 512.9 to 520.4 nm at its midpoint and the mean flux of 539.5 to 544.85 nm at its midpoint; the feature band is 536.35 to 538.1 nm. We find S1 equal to 0.024 mag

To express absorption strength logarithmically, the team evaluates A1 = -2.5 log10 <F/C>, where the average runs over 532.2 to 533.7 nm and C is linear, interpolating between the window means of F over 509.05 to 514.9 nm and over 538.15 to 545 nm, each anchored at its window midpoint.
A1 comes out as -0.08 mag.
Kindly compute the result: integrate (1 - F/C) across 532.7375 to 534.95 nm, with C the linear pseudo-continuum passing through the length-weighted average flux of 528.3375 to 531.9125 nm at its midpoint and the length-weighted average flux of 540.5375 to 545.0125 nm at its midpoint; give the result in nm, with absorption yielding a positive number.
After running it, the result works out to -0.004 nm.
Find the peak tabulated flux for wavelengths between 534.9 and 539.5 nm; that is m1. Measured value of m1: 54.1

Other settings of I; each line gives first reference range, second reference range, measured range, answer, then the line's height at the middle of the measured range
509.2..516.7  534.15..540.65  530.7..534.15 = -0.249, 49.4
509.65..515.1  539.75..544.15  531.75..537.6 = -0.181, 49.7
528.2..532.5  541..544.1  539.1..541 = -0.104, 51.5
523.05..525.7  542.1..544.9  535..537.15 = -0.017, 49.3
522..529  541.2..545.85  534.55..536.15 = -0.036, 49.4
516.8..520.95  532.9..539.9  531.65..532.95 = -0.142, 48.3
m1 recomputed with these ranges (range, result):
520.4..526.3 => 46.8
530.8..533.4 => 54.2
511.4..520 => 44.5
